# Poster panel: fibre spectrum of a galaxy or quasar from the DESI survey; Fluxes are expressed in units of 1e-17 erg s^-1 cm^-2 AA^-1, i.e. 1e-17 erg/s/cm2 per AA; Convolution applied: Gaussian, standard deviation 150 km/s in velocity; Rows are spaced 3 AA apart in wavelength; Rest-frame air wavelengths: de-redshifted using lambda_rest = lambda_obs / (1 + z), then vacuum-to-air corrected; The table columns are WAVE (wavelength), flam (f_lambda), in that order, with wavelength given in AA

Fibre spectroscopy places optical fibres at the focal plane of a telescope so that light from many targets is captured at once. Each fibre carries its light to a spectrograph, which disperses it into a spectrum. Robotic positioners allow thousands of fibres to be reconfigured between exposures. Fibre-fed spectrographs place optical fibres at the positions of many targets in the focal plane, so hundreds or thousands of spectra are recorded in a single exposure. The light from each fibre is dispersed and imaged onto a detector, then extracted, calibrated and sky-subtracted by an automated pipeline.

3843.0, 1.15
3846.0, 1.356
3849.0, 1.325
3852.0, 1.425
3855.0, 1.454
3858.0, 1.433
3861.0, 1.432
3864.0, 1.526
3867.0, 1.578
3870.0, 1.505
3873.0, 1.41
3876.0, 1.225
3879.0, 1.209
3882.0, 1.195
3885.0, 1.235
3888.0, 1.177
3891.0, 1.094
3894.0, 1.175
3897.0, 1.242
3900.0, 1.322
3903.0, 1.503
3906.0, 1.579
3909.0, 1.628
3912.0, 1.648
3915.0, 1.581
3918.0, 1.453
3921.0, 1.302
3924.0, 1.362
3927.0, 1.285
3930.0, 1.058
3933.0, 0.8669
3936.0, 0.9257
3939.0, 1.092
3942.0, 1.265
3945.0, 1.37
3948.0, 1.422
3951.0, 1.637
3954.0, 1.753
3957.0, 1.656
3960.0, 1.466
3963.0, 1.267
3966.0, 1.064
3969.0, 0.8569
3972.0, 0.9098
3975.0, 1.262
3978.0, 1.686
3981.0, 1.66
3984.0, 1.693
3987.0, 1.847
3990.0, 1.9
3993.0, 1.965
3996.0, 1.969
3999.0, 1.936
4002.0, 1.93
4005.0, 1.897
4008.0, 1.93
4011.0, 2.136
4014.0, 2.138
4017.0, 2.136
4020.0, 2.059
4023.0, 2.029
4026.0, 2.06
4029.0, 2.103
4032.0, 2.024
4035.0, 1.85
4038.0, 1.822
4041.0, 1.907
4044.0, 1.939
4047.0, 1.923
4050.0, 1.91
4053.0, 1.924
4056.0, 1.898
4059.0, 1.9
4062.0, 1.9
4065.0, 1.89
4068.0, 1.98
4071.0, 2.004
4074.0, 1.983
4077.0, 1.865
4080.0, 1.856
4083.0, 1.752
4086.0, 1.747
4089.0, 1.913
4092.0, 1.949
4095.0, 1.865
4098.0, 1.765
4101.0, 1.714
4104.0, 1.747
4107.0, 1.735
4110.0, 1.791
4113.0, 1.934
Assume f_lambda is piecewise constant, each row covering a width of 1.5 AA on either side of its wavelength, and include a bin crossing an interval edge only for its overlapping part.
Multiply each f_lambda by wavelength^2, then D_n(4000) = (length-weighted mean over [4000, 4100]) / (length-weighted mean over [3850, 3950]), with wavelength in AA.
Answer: 1.6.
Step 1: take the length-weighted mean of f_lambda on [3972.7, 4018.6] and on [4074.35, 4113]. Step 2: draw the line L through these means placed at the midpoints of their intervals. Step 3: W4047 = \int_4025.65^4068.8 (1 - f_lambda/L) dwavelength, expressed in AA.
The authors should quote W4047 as -2.2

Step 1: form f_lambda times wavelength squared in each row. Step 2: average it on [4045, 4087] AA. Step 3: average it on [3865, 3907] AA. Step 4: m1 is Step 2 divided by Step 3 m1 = 1.58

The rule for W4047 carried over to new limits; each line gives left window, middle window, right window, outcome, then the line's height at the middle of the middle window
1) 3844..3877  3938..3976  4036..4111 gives 7.3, 1.62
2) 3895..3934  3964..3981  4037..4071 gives 4.2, 1.6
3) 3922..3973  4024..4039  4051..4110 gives -3.1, 1.64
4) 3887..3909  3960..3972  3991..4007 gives 4.4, 1.74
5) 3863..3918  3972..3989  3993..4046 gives 2.2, 1.81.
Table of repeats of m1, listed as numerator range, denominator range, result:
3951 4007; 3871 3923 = 1.23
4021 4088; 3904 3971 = 1.52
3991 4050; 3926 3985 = 1.57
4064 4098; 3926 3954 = 1.63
